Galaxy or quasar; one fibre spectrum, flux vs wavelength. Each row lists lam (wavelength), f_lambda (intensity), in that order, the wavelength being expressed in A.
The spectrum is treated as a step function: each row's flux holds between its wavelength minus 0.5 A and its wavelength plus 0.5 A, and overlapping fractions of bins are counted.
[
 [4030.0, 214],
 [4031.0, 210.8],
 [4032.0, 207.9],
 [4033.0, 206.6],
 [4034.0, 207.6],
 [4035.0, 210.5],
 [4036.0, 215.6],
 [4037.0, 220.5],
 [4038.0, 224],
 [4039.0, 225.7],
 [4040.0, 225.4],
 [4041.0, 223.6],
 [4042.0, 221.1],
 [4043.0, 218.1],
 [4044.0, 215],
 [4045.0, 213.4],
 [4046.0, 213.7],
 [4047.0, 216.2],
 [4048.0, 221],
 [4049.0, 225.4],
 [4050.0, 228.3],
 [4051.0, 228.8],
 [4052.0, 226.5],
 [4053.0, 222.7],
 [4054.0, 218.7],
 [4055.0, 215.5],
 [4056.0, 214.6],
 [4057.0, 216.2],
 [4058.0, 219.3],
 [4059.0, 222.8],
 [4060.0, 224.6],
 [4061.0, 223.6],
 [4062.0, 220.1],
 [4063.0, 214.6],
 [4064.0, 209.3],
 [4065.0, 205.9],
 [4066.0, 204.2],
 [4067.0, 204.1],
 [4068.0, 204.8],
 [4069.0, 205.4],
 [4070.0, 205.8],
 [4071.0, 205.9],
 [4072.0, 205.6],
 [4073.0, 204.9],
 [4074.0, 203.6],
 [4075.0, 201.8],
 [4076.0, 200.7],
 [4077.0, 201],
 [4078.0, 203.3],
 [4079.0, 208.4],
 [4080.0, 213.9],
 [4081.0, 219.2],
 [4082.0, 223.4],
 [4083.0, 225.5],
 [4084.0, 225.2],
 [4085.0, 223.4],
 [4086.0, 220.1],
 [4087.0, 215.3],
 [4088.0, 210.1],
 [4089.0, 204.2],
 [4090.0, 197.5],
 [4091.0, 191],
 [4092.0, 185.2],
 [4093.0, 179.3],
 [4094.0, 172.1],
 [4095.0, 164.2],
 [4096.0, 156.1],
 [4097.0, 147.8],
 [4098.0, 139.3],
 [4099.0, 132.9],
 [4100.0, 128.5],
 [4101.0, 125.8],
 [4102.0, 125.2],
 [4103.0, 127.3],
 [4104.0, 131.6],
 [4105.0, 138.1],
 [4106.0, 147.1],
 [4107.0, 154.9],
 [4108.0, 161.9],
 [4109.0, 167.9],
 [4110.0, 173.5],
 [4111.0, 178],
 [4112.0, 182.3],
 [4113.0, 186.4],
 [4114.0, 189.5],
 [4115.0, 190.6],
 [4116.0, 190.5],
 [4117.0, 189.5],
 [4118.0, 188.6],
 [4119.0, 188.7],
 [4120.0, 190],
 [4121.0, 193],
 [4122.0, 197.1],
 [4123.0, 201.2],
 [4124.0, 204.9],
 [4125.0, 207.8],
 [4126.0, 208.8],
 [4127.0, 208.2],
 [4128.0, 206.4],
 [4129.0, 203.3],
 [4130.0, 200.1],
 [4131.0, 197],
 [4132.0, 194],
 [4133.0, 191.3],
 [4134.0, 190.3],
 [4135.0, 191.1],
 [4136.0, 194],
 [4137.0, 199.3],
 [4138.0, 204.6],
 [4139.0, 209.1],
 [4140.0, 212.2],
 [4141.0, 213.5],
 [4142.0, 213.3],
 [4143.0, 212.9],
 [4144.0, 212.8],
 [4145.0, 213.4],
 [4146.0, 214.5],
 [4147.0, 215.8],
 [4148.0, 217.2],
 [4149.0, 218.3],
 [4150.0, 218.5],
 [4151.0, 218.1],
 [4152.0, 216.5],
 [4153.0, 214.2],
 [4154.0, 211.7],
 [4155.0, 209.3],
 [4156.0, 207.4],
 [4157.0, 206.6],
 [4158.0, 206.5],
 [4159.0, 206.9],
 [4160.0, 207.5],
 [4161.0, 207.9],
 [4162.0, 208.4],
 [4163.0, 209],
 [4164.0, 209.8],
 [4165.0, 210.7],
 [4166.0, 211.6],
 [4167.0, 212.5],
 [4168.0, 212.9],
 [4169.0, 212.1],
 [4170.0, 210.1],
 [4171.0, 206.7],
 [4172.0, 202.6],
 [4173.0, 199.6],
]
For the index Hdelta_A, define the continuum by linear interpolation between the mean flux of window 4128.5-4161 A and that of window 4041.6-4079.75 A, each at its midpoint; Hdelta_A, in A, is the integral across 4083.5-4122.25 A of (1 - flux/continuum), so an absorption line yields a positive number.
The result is 6.6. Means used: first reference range 214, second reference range 208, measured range 174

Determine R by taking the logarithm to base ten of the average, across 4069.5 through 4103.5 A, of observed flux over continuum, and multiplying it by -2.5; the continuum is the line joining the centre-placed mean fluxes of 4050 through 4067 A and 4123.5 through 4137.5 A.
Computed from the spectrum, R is 0.13 mag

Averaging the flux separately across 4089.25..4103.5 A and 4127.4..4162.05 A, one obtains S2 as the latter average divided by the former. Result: 1.33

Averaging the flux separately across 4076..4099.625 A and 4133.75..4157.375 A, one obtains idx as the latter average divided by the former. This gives 1.08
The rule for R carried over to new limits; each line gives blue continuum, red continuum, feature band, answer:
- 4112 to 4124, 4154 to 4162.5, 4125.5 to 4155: -0.04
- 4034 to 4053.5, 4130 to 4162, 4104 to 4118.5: 0.22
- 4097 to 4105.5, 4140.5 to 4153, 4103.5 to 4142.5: -0.11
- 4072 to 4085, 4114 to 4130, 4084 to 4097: 0.08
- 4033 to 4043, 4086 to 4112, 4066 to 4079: -0.09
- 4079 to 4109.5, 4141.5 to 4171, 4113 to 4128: -0.03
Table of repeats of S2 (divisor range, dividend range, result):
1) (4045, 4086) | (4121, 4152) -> 0.96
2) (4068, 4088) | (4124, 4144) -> 0.96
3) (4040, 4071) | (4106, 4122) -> 0.84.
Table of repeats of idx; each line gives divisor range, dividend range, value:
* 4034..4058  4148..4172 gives 0.96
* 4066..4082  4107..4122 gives 0.89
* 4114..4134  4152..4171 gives 1.06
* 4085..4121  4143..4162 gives 1.24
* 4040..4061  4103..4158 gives 0.89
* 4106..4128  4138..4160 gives 1.13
